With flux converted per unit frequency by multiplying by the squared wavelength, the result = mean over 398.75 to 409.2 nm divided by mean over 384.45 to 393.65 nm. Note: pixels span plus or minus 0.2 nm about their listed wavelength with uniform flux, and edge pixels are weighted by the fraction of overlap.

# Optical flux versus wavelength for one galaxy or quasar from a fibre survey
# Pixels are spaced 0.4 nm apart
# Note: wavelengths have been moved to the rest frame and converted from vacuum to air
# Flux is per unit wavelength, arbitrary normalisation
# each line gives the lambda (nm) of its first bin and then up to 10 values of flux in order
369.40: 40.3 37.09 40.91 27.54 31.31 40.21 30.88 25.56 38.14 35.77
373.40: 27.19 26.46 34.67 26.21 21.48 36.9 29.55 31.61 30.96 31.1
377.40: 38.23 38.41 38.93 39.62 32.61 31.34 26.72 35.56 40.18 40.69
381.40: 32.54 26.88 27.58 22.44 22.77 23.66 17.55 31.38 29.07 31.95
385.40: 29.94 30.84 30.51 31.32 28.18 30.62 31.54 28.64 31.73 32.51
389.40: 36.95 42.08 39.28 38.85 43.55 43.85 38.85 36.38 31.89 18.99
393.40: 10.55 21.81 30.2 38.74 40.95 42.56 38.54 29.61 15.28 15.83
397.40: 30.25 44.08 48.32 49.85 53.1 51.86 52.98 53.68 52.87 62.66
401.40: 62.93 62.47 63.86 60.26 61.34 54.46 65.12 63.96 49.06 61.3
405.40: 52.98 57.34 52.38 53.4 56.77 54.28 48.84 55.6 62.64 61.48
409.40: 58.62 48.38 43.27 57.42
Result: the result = 1.9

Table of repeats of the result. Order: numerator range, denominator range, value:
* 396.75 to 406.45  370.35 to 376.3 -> 1.99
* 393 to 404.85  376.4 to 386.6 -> 1.60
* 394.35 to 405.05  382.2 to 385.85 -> 2.00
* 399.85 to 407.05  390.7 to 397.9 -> 1.92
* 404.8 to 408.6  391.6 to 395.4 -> 1.93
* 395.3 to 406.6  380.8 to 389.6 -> 1.86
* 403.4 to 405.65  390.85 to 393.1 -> 1.71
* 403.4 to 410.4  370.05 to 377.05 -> 2.10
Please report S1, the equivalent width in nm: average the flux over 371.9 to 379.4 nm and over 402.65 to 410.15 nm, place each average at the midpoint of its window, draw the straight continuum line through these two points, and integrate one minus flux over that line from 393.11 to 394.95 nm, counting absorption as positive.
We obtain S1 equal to 0.808 nm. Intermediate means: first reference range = 32.4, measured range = 26.3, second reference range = 56.4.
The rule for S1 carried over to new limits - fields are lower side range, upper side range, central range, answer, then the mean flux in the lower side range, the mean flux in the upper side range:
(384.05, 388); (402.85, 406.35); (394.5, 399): 0.94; 30.5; 57.6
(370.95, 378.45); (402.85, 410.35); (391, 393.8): 0.91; 32.4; 55.9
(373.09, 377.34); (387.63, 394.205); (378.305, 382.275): -0.35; 30.1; 32.9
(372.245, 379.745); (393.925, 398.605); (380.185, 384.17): 0.52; 32.5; 34.5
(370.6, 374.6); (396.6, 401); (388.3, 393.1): 0.50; 31.7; 44.7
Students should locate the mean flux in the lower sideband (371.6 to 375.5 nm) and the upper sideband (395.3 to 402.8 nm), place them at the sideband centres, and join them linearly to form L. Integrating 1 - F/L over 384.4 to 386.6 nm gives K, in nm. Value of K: 0.433 nm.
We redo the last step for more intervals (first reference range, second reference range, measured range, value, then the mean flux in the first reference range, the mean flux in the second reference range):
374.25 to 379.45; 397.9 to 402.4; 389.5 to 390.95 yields 0.18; 32.9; 55.6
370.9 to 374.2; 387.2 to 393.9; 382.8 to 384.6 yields 0.45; 32.1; 33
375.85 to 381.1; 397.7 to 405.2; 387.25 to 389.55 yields 0.64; 34.8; 56.7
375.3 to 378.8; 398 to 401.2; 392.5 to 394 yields 0.87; 35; 53.2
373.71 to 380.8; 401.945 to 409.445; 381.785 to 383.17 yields 0.47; 32.9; 57.6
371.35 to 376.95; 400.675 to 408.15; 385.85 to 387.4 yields 0.44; 30.9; 57.8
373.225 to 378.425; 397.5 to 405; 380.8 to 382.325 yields 0.21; 31.7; 56.1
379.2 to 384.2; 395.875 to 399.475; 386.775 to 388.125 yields 0.08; 29.1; 37.1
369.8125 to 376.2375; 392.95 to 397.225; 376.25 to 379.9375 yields -0.41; 31.7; 27.9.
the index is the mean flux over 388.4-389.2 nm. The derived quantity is 32.1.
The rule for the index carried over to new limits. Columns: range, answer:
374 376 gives 29.8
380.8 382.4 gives 31.9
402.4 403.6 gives 58.7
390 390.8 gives 39.1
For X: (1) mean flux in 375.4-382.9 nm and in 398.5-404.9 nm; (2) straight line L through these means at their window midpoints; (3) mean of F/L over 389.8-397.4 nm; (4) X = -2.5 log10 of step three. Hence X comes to 0.44 mag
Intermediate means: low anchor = 33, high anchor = 57.7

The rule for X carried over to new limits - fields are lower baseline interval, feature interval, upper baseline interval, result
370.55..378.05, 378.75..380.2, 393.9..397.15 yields 0.02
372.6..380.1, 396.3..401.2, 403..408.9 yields 0.16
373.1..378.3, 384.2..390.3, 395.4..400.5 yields 0.13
